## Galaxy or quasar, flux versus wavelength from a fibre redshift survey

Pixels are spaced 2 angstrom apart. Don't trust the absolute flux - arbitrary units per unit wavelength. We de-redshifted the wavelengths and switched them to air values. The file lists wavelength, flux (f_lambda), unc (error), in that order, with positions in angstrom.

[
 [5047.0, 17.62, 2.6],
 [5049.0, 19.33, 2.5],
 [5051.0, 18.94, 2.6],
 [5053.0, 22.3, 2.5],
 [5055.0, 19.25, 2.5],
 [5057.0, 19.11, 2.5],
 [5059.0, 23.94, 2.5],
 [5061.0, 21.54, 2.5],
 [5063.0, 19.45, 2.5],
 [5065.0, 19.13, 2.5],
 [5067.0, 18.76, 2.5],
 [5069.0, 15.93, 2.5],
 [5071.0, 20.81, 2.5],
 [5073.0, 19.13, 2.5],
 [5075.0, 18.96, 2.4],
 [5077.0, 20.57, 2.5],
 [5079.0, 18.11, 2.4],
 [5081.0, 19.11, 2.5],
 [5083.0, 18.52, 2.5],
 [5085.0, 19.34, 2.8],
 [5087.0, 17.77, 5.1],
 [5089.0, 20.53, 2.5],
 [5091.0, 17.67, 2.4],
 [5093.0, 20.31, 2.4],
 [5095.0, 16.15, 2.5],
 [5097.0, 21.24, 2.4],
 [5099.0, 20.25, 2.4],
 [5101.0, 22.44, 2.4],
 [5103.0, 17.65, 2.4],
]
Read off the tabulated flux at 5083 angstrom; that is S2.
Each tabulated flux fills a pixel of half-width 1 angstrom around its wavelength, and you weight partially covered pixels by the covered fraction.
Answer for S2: 18.52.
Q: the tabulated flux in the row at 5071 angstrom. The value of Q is 20.81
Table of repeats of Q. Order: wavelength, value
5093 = 20.31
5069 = 15.93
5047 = 17.62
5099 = 20.25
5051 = 18.94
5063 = 19.45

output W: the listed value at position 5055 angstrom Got 19.25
